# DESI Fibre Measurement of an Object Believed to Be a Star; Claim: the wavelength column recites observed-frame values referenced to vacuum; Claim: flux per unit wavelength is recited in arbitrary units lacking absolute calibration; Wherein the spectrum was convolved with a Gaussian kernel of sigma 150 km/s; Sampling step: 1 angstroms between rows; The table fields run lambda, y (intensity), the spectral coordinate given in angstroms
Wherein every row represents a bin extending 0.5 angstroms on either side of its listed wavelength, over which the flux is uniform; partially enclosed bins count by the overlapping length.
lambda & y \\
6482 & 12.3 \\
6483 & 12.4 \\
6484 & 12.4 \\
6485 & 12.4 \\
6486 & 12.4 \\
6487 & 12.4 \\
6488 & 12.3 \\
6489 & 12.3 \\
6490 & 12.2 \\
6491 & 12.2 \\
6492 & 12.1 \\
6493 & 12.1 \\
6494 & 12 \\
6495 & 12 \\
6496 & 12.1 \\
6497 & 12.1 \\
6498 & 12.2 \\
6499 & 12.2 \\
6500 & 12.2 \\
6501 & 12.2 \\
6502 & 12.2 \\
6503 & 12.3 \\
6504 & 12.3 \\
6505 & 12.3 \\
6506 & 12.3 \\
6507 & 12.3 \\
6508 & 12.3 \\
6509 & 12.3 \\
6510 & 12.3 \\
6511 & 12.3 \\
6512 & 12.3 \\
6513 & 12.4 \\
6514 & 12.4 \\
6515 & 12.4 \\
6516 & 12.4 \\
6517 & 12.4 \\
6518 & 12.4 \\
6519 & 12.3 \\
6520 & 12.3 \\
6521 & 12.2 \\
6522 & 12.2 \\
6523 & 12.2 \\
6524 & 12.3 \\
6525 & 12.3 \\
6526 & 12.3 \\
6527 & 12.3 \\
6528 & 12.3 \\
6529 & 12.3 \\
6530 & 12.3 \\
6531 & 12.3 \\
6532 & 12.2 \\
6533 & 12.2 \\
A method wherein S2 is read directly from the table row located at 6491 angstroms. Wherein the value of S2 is 12.2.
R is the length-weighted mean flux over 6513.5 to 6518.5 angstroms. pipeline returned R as 12.4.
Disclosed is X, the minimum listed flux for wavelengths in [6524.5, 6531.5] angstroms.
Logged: 12.3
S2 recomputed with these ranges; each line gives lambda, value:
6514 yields 12.4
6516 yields 12.4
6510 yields 12.3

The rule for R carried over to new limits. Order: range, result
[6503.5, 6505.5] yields 12.3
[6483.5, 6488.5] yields 12.4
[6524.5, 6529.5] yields 12.3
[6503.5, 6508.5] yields 12.3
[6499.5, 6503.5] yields 12.2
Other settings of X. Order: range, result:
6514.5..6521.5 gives 12.2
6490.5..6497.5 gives 12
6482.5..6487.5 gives 12.4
